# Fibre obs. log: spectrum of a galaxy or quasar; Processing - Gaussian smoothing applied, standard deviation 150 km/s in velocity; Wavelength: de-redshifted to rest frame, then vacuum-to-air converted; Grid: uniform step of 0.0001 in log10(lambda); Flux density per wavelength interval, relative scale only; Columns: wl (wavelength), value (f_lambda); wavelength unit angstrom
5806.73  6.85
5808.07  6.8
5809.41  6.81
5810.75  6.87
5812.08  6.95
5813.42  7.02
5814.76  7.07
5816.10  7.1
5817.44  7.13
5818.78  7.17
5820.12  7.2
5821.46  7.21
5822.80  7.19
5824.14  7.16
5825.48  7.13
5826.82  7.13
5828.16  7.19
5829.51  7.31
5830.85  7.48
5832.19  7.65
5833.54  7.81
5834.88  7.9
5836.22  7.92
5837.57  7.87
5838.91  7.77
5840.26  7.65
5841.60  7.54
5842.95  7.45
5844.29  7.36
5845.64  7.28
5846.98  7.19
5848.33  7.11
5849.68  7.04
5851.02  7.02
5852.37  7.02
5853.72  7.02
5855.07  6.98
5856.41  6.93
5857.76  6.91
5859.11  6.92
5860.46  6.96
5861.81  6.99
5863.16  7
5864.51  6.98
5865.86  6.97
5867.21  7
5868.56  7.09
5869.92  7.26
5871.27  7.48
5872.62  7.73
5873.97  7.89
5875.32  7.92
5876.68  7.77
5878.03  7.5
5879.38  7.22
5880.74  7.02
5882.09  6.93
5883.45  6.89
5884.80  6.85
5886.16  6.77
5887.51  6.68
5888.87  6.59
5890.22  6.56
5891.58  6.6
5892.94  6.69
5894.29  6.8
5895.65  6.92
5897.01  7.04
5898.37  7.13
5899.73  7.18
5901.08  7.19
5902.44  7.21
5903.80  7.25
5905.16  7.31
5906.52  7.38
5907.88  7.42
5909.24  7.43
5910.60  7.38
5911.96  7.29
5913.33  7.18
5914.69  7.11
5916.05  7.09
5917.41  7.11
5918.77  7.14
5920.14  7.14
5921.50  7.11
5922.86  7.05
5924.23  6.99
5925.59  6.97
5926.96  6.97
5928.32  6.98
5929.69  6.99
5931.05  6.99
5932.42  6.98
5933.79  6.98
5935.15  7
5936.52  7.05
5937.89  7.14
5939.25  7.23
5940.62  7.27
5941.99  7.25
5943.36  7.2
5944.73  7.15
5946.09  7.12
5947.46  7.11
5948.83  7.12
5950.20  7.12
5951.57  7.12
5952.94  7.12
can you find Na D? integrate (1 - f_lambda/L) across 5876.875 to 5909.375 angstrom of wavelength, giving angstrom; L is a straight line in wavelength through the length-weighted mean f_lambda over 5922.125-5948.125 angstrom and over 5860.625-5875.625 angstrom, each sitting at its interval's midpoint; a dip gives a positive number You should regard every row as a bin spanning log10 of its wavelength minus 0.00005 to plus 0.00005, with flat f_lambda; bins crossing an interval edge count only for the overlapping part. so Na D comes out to 0.8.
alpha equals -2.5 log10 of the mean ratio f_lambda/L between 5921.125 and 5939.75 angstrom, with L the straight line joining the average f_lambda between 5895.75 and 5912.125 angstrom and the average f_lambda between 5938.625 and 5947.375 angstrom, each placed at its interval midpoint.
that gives 0.03 mag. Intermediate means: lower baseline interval 7.26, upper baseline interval 7.2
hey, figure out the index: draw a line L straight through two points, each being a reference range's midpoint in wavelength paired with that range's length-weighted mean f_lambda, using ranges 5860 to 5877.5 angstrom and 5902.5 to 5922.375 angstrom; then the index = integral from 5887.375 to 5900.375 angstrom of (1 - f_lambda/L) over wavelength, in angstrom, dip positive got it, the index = 0.80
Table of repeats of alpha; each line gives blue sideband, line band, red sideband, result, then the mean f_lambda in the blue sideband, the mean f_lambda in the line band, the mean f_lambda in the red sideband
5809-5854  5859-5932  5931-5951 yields 0.01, 7.29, 7.11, 7.12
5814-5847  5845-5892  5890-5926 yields 0.02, 7.4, 7.09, 7.11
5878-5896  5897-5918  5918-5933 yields -0.05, 6.83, 7.24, 7.03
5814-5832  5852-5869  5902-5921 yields 0.04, 7.2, 6.98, 7.24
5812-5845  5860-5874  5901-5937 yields 0.01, 7.38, 7.19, 7.13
